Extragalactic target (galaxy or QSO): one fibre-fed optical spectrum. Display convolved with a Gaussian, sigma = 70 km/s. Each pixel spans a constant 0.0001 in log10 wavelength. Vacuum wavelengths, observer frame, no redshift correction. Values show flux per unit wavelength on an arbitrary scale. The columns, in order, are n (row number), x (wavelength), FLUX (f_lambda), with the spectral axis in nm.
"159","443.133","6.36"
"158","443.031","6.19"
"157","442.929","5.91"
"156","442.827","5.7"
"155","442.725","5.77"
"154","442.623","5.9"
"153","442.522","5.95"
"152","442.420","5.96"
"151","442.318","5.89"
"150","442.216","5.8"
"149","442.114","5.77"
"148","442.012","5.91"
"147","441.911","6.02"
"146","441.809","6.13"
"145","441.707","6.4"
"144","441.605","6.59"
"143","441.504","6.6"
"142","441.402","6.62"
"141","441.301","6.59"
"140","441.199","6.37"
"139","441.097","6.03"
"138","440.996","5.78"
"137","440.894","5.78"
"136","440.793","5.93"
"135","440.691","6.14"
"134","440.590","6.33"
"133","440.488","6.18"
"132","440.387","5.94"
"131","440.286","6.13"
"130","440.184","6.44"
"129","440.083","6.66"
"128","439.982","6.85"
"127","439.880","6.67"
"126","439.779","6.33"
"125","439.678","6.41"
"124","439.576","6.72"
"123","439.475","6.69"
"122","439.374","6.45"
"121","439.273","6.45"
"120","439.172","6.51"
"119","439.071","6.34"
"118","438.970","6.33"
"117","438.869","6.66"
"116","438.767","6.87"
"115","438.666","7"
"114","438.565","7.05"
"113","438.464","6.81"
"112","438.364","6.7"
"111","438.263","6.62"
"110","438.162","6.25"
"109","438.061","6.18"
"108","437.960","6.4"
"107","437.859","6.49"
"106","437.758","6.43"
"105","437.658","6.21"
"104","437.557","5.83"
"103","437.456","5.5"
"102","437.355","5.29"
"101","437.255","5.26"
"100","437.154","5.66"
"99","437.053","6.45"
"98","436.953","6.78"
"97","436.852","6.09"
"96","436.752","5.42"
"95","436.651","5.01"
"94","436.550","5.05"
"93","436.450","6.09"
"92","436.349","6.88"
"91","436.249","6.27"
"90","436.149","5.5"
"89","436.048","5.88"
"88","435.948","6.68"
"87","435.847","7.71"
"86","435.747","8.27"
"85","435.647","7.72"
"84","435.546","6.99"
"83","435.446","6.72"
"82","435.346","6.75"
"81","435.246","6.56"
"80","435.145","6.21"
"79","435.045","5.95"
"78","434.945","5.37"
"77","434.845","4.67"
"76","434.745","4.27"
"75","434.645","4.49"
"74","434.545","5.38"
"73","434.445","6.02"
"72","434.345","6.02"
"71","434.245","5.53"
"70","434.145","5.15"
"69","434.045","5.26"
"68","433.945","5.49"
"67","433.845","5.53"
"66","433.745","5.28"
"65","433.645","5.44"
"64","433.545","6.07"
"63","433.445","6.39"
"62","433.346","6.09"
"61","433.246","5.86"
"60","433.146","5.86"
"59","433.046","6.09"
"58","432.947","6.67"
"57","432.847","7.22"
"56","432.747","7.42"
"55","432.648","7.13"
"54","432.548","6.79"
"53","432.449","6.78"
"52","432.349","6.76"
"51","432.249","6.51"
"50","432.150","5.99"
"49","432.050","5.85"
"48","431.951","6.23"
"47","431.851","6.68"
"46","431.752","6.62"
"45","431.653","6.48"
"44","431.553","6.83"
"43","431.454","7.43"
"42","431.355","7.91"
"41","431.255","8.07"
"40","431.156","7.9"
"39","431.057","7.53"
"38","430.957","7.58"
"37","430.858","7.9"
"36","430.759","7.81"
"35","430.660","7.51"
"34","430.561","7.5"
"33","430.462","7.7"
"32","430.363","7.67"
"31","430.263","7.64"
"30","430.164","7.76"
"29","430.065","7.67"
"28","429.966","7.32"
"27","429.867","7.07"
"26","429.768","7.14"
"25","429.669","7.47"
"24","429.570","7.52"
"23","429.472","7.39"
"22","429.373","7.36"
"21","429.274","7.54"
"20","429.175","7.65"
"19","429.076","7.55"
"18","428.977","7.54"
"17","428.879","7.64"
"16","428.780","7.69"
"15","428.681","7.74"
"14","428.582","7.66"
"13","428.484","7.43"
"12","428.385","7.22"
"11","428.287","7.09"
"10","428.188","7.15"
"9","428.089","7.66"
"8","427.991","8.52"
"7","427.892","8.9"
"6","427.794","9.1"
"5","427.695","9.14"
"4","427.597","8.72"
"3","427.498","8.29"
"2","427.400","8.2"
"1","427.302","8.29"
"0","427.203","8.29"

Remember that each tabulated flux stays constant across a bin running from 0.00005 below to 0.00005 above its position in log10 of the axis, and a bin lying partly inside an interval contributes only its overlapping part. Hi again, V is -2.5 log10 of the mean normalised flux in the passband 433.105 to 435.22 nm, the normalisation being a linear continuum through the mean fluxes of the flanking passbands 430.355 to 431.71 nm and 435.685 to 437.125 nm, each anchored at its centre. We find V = 0.224 mag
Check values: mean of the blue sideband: 7.55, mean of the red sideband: 6.29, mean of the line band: 5.55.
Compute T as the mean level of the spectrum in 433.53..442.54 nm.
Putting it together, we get 6.16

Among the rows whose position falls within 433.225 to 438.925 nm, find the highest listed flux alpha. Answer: 8.27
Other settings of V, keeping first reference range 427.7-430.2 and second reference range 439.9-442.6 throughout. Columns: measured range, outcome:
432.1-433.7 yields 0.12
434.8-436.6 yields 0.07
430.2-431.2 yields -0.03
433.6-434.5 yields 0.26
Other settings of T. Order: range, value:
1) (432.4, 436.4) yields 6.16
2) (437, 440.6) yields 6.36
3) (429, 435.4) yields 6.65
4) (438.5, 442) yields 6.41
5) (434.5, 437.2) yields 6.11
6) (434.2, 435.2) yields 5.4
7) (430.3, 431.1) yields 7.64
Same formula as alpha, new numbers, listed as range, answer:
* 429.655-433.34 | 8.07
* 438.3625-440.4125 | 7.05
